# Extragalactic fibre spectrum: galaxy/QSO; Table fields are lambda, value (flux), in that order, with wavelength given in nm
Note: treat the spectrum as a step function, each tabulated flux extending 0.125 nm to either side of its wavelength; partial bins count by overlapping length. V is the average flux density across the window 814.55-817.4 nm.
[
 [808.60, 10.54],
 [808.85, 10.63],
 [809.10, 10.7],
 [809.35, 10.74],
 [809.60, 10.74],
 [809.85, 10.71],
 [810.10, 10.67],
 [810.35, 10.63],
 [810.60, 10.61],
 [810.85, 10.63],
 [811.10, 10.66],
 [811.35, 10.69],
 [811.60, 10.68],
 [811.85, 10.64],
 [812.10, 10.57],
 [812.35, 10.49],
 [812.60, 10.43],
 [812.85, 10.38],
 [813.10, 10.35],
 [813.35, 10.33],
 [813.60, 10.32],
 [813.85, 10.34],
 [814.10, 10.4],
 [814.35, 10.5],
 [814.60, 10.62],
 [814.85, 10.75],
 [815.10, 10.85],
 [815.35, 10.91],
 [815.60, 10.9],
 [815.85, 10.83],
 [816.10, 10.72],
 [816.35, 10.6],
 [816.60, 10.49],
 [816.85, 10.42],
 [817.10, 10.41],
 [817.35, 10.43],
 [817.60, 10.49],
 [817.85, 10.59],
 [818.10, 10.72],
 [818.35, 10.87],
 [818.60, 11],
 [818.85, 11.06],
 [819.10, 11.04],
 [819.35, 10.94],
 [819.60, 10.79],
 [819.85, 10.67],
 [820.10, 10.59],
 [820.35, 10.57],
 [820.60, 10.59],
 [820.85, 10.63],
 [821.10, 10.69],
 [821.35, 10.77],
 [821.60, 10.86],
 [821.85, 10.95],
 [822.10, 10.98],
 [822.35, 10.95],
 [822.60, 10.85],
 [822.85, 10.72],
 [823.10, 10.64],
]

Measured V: 10.7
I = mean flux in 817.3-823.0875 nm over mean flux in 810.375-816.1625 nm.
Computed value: 1.02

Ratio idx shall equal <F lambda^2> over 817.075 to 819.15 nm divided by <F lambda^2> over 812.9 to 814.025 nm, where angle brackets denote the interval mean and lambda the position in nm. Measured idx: 1.05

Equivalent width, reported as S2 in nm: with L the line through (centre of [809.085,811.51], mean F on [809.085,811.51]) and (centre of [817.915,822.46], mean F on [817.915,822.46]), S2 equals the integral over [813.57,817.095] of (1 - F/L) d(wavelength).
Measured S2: 0.04 nm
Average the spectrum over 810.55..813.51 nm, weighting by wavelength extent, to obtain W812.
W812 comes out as 10.5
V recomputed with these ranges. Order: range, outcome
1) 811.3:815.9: 10.6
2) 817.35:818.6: 10.7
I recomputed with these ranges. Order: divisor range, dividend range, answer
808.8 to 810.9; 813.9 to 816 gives 1.00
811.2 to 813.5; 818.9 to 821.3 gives 1.02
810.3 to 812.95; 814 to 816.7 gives 1.01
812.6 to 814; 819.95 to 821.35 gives 1.03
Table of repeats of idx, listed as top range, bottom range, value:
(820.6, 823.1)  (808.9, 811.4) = 1.04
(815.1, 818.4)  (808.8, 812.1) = 1.01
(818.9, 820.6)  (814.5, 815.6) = 1.01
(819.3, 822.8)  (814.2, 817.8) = 1.03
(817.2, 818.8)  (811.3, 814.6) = 1.03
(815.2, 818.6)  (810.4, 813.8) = 1.03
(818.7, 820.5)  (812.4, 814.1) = 1.06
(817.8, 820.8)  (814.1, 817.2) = 1.02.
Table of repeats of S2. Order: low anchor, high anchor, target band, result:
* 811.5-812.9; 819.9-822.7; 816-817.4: 0.02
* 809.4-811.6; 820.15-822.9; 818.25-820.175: -0.02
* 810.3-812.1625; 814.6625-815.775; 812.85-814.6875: 0.06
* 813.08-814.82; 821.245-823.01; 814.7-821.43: -0.04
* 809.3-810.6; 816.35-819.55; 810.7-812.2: 0.01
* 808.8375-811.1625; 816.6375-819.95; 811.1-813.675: 0.05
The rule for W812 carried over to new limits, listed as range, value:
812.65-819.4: 10.6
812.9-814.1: 10.3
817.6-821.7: 10.8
